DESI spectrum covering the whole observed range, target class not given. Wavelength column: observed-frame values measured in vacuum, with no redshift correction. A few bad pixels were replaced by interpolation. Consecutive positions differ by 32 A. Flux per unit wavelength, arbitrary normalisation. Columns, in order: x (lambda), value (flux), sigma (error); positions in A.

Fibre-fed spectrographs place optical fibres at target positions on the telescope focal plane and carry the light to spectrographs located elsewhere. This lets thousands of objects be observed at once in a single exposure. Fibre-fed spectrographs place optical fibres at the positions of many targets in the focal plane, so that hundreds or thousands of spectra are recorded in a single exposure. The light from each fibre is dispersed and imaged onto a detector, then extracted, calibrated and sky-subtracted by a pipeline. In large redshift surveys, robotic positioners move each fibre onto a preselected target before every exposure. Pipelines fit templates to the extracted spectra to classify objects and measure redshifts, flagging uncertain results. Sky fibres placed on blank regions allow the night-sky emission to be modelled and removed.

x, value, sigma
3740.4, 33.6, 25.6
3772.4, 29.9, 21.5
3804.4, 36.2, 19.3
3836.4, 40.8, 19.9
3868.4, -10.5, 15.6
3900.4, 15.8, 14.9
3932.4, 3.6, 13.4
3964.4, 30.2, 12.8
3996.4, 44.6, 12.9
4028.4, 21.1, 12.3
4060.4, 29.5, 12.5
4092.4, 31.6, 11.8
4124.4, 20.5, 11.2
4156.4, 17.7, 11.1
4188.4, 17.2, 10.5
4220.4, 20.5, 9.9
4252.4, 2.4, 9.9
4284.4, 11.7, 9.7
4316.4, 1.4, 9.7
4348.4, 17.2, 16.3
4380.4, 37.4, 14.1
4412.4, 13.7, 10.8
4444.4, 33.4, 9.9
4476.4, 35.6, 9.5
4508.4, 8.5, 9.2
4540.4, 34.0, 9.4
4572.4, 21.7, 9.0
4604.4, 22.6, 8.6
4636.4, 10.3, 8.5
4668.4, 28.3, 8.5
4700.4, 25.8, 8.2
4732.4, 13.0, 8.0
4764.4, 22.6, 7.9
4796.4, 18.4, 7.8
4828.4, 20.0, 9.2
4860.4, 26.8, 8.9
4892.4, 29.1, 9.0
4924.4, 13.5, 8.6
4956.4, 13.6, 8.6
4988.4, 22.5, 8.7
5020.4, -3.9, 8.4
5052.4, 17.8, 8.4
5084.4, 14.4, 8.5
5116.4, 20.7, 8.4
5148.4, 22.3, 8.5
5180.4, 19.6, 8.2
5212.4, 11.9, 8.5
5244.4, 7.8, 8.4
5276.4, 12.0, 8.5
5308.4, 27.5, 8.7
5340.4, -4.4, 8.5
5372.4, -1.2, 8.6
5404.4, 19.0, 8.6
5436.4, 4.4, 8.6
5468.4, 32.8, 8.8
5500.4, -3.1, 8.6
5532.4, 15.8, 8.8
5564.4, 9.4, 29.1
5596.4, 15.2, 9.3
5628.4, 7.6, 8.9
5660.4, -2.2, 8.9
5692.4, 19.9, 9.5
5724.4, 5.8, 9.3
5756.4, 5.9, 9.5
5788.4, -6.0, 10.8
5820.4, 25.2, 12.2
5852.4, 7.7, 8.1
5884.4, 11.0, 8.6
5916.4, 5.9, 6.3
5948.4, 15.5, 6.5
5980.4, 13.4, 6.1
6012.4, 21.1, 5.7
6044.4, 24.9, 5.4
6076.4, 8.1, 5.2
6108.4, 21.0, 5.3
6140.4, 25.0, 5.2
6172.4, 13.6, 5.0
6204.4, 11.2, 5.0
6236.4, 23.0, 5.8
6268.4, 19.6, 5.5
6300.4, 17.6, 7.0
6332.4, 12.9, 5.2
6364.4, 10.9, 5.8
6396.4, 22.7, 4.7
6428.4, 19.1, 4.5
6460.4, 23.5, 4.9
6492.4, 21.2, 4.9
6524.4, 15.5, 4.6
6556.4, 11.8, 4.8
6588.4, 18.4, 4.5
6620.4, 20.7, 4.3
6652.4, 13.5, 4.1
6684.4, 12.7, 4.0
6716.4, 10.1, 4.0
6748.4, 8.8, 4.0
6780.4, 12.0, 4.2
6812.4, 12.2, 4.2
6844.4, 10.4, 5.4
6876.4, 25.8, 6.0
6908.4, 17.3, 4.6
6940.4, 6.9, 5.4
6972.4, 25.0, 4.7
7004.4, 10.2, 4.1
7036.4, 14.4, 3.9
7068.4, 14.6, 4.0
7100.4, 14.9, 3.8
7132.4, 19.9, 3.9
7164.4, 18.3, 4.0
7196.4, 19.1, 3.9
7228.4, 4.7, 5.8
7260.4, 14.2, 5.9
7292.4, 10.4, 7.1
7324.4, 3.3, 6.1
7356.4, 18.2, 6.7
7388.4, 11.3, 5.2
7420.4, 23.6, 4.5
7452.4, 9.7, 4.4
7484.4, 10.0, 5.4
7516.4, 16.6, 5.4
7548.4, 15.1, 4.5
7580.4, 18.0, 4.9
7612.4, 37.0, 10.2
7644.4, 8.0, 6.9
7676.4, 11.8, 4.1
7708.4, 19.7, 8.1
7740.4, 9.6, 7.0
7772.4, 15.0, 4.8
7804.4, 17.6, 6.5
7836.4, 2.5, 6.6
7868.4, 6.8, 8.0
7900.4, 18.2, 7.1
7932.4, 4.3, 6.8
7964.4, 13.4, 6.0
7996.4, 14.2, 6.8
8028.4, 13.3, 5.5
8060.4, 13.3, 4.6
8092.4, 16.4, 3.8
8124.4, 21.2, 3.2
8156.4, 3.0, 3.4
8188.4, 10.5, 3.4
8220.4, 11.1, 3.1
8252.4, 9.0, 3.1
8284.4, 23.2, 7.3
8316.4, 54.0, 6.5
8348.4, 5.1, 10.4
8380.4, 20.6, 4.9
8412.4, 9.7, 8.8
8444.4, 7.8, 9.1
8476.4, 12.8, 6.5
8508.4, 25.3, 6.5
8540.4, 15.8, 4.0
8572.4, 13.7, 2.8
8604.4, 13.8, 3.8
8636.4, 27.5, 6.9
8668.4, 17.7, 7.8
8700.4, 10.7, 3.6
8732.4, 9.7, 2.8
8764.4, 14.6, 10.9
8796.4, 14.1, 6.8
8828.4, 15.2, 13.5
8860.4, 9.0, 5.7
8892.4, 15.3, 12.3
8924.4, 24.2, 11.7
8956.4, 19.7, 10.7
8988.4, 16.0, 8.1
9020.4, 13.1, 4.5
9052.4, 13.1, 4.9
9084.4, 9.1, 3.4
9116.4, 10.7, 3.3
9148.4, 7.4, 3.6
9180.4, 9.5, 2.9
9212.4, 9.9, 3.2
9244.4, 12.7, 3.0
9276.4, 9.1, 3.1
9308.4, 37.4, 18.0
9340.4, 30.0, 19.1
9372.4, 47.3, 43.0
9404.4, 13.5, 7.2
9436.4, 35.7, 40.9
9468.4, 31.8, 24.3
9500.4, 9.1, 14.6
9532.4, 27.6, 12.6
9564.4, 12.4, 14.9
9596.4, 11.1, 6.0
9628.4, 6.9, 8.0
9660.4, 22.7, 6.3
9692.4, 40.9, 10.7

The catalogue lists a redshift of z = 0.266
